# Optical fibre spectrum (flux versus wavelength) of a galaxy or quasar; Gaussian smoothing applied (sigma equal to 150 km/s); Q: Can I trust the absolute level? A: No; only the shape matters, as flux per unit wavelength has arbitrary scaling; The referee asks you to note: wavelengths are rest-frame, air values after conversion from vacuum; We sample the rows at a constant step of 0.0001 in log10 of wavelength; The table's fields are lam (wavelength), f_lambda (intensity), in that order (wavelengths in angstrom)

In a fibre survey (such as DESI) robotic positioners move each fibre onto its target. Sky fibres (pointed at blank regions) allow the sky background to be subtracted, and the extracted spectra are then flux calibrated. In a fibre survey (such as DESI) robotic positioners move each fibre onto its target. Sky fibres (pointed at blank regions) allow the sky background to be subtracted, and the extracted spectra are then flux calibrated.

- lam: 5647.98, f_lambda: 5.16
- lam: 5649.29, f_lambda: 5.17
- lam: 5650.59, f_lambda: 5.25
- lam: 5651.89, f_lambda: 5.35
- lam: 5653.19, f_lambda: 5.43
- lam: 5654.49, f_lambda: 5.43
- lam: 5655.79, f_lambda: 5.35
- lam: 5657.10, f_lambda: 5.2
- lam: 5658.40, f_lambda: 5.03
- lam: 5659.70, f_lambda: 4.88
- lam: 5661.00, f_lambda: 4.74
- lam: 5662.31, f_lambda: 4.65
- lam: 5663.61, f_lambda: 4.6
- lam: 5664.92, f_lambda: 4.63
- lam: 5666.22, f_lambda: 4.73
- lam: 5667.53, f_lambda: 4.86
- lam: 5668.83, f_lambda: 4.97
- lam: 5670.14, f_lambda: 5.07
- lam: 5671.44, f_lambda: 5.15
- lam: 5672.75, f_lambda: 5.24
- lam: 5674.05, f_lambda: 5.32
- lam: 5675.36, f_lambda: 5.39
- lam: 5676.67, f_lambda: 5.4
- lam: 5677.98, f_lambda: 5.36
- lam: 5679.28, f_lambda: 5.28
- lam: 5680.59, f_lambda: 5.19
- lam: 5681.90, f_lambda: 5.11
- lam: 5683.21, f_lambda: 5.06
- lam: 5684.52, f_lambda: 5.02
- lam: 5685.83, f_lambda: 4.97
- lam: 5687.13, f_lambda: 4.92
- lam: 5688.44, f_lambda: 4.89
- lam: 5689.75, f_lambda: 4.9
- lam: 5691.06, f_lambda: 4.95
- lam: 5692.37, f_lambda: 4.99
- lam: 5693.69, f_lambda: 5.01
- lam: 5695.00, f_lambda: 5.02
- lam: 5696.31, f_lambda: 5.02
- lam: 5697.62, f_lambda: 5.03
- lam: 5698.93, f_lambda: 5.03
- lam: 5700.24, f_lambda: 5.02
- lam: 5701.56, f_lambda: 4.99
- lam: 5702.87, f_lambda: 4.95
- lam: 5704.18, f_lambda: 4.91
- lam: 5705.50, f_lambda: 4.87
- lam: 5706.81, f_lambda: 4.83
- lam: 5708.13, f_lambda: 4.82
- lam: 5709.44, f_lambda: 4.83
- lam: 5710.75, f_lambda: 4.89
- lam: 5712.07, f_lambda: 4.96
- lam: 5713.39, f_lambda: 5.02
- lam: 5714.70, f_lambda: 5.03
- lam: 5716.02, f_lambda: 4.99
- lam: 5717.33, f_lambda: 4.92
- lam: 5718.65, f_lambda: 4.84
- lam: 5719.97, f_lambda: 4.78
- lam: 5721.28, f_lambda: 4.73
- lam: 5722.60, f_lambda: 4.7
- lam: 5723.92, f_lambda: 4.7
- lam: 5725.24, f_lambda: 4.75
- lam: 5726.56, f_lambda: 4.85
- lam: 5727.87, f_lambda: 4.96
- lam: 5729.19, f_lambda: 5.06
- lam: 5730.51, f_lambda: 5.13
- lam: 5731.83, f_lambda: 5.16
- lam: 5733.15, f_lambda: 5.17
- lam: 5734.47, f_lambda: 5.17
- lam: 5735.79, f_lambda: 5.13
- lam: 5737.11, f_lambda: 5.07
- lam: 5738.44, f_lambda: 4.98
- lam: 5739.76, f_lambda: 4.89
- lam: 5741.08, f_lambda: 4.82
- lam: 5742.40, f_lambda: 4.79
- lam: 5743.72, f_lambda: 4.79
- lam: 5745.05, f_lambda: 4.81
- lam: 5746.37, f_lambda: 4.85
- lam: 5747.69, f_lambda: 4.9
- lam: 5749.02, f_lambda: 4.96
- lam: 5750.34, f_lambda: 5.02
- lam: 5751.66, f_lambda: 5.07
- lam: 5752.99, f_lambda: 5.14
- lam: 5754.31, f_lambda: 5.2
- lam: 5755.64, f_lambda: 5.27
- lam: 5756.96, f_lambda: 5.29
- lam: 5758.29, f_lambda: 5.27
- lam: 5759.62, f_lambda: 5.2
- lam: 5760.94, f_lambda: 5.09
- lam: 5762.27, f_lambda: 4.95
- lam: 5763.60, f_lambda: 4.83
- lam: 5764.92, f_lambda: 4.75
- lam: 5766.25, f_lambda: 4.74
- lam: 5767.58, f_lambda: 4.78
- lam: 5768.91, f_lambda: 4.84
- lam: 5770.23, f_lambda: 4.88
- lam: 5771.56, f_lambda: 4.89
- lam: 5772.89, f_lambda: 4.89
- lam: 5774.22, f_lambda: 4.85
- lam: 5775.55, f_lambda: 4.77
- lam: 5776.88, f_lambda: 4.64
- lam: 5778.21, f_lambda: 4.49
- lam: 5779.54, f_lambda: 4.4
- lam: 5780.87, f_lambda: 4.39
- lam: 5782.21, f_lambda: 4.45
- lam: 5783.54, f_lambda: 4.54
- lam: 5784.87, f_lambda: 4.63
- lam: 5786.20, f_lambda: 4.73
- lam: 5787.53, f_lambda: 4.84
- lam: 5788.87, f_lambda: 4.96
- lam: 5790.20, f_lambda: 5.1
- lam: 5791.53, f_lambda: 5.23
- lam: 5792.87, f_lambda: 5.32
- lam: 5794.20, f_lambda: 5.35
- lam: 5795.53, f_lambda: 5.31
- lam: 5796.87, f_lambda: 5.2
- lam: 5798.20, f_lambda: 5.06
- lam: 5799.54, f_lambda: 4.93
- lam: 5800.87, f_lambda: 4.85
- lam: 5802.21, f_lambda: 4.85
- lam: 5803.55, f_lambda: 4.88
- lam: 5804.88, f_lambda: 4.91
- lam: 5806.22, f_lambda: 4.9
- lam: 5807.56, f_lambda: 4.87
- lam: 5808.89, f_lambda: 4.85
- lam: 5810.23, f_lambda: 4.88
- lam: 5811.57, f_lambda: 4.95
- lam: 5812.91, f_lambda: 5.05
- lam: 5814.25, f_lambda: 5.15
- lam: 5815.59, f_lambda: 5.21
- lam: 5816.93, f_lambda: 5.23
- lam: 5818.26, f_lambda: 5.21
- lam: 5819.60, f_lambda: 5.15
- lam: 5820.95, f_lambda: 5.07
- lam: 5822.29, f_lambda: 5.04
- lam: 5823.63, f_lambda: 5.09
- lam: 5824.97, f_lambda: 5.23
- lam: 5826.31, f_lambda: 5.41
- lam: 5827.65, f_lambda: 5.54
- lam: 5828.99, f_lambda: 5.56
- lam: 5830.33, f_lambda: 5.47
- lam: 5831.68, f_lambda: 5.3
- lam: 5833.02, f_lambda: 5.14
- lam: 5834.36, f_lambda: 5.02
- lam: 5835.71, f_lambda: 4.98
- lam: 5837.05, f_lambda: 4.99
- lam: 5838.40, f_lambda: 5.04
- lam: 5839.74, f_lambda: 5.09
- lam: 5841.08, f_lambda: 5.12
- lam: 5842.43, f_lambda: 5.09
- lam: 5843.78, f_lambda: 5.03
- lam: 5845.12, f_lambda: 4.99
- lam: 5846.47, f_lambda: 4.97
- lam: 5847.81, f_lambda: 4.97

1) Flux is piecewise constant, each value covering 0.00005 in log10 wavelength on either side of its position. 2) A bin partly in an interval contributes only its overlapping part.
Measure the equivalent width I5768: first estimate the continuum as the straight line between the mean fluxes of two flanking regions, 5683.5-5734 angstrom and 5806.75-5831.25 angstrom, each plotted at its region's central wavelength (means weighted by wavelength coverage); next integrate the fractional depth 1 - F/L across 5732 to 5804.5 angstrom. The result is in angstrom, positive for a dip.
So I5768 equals 1.85 angstrom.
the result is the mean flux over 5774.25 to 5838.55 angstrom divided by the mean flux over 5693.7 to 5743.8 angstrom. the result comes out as 1.0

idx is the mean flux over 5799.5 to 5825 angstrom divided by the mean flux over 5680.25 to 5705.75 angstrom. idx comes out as 1.00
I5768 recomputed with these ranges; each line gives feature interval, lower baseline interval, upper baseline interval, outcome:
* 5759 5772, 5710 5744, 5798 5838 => 0.28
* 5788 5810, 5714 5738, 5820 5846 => 0.29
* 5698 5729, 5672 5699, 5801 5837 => 1.30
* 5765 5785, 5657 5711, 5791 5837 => 1.58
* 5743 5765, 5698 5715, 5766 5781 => -1.12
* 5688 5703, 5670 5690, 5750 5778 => 0.38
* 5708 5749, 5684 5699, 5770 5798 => 0.06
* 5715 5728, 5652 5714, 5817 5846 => 0.61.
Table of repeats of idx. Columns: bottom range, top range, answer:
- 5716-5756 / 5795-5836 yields 1.03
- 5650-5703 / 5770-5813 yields 0.96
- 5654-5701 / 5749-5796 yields 0.98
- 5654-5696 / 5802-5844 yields 1.01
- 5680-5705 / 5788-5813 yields 1.00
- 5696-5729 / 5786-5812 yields 1.02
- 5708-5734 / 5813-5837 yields 1.06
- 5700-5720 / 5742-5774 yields 1.01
